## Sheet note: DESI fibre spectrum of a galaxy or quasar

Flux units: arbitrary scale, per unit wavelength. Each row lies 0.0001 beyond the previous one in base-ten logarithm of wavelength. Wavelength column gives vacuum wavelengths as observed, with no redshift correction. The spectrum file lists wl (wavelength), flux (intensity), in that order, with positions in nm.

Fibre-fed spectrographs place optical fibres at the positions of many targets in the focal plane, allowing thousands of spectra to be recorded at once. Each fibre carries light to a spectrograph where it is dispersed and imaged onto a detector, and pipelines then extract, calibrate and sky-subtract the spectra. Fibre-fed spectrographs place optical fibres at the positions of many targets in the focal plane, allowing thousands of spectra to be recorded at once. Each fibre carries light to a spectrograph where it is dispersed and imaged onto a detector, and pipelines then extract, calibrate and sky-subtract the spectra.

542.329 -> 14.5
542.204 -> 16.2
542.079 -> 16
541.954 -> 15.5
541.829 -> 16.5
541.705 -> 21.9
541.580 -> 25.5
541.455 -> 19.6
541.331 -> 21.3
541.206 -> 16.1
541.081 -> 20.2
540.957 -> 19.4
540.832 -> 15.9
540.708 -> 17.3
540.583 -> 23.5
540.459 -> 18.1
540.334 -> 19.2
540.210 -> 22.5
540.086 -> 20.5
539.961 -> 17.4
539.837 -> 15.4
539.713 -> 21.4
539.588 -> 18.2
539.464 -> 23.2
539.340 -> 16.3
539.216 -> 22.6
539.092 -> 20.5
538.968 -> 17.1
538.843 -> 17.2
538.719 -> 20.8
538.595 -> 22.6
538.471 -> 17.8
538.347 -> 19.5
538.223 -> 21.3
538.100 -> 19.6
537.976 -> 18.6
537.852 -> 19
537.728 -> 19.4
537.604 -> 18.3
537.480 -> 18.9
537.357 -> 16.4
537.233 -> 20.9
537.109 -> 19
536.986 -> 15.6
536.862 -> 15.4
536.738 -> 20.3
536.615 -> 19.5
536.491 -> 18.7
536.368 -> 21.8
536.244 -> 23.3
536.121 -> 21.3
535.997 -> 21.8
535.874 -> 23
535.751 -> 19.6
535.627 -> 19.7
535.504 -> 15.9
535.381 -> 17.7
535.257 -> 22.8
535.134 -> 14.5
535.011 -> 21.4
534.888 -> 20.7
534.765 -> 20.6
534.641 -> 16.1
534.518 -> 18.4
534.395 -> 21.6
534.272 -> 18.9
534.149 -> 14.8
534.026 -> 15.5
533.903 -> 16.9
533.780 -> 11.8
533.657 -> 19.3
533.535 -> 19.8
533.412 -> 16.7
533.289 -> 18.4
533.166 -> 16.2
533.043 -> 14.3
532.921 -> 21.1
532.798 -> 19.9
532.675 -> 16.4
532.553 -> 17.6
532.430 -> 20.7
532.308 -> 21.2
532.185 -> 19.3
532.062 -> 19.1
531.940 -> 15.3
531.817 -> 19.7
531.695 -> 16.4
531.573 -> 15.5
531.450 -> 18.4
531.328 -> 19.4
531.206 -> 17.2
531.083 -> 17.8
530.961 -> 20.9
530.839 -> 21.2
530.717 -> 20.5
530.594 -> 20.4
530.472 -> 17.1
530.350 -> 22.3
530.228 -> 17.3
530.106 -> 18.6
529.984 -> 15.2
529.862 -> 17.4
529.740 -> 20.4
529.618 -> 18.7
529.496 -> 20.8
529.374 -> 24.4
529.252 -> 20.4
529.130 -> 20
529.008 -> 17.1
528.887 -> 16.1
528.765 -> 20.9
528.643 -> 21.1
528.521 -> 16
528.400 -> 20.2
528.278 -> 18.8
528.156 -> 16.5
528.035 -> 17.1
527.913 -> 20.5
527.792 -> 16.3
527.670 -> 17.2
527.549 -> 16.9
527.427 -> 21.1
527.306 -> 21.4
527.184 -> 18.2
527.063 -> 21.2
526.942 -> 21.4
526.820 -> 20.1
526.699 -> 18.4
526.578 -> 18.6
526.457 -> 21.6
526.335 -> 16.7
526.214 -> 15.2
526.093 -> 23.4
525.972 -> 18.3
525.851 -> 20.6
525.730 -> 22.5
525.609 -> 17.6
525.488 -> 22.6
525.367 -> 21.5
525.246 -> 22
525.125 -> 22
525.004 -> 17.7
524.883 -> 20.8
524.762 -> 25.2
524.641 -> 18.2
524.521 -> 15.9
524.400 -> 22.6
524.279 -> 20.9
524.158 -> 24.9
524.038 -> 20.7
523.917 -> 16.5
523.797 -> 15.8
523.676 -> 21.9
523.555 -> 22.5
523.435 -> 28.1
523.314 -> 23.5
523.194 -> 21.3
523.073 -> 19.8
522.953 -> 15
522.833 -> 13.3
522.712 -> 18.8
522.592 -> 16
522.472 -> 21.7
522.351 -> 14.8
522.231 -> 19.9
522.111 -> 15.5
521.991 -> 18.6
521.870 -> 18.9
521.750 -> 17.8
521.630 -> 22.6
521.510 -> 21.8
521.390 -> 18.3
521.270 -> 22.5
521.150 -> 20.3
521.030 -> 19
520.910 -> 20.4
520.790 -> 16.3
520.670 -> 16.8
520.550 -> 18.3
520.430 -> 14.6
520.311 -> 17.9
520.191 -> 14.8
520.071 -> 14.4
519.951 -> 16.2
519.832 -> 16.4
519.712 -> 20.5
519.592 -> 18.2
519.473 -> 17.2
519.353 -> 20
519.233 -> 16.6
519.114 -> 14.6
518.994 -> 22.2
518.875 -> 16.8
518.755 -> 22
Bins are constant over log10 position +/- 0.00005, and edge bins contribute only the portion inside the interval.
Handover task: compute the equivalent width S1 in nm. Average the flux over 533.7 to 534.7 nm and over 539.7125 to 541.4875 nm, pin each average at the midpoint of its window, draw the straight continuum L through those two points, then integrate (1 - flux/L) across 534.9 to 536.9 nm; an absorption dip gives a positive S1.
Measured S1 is -0.28 nm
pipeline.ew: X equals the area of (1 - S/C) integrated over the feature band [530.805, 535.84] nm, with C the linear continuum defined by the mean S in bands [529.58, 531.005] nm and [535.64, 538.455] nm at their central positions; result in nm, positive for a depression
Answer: 0.28 nm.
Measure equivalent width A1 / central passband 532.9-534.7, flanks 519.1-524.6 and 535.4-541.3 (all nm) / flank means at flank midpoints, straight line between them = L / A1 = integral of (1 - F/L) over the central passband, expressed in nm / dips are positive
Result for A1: 0.18 nm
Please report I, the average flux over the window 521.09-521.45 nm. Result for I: 20.4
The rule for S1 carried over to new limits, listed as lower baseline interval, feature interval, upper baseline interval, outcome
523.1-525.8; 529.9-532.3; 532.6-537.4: 0.12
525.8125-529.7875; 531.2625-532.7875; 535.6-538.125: 0.08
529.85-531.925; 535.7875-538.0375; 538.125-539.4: -0.02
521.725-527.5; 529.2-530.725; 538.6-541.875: 0.02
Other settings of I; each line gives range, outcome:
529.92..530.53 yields 18.1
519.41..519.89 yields 18.1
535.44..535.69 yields 17.8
